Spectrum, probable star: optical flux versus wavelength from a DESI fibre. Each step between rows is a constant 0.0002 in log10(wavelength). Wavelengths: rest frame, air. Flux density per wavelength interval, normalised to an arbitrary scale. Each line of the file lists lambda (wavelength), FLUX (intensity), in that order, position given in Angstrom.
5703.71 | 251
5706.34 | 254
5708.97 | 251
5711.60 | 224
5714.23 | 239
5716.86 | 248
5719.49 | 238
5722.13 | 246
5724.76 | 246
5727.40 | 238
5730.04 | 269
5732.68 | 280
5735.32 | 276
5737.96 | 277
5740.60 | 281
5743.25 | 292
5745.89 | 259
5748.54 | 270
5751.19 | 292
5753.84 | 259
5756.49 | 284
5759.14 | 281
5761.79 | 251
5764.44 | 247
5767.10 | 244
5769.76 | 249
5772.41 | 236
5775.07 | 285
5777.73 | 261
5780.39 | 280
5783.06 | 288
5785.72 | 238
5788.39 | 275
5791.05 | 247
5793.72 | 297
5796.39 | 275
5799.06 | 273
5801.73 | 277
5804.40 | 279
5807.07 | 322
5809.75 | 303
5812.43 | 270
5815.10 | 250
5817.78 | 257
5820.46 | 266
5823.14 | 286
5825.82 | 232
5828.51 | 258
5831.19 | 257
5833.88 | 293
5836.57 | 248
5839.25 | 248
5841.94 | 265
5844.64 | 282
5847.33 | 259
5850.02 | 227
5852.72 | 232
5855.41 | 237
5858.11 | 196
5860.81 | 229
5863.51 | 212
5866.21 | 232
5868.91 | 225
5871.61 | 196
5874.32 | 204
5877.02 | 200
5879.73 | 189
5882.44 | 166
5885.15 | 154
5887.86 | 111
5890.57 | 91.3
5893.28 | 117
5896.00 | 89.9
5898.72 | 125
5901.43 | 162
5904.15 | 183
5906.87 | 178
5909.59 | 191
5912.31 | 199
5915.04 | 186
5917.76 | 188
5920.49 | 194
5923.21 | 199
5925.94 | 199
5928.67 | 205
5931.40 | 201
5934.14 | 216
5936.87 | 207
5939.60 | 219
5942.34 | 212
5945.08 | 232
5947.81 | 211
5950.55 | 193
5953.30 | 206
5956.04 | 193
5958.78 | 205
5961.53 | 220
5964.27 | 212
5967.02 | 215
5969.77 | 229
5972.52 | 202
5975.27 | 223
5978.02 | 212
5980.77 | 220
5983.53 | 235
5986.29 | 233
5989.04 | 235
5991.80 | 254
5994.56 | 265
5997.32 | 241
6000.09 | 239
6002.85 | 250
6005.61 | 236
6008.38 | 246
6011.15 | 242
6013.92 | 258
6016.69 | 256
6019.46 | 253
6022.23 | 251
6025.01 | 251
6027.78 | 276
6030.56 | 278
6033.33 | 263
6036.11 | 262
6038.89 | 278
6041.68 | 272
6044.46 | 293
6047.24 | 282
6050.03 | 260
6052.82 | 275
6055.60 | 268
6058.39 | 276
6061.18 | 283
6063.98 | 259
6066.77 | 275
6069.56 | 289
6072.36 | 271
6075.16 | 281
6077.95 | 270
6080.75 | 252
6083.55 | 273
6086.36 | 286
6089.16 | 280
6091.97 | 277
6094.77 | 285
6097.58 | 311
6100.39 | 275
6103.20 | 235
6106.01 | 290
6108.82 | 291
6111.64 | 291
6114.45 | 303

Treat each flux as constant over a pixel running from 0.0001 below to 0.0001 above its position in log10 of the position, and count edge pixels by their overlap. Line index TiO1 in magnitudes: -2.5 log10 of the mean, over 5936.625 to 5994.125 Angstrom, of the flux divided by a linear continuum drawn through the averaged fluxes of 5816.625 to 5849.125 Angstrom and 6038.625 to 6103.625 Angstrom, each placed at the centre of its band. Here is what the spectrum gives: 0.23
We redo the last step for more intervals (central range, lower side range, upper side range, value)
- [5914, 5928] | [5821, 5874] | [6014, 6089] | 0.29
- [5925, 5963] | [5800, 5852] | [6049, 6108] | 0.28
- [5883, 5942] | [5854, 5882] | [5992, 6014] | 0.28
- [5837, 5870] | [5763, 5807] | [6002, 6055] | 0.12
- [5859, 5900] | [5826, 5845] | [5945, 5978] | 0.40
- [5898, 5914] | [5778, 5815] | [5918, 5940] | 0.23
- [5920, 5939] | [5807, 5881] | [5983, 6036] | 0.21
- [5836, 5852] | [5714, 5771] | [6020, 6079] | 0.05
